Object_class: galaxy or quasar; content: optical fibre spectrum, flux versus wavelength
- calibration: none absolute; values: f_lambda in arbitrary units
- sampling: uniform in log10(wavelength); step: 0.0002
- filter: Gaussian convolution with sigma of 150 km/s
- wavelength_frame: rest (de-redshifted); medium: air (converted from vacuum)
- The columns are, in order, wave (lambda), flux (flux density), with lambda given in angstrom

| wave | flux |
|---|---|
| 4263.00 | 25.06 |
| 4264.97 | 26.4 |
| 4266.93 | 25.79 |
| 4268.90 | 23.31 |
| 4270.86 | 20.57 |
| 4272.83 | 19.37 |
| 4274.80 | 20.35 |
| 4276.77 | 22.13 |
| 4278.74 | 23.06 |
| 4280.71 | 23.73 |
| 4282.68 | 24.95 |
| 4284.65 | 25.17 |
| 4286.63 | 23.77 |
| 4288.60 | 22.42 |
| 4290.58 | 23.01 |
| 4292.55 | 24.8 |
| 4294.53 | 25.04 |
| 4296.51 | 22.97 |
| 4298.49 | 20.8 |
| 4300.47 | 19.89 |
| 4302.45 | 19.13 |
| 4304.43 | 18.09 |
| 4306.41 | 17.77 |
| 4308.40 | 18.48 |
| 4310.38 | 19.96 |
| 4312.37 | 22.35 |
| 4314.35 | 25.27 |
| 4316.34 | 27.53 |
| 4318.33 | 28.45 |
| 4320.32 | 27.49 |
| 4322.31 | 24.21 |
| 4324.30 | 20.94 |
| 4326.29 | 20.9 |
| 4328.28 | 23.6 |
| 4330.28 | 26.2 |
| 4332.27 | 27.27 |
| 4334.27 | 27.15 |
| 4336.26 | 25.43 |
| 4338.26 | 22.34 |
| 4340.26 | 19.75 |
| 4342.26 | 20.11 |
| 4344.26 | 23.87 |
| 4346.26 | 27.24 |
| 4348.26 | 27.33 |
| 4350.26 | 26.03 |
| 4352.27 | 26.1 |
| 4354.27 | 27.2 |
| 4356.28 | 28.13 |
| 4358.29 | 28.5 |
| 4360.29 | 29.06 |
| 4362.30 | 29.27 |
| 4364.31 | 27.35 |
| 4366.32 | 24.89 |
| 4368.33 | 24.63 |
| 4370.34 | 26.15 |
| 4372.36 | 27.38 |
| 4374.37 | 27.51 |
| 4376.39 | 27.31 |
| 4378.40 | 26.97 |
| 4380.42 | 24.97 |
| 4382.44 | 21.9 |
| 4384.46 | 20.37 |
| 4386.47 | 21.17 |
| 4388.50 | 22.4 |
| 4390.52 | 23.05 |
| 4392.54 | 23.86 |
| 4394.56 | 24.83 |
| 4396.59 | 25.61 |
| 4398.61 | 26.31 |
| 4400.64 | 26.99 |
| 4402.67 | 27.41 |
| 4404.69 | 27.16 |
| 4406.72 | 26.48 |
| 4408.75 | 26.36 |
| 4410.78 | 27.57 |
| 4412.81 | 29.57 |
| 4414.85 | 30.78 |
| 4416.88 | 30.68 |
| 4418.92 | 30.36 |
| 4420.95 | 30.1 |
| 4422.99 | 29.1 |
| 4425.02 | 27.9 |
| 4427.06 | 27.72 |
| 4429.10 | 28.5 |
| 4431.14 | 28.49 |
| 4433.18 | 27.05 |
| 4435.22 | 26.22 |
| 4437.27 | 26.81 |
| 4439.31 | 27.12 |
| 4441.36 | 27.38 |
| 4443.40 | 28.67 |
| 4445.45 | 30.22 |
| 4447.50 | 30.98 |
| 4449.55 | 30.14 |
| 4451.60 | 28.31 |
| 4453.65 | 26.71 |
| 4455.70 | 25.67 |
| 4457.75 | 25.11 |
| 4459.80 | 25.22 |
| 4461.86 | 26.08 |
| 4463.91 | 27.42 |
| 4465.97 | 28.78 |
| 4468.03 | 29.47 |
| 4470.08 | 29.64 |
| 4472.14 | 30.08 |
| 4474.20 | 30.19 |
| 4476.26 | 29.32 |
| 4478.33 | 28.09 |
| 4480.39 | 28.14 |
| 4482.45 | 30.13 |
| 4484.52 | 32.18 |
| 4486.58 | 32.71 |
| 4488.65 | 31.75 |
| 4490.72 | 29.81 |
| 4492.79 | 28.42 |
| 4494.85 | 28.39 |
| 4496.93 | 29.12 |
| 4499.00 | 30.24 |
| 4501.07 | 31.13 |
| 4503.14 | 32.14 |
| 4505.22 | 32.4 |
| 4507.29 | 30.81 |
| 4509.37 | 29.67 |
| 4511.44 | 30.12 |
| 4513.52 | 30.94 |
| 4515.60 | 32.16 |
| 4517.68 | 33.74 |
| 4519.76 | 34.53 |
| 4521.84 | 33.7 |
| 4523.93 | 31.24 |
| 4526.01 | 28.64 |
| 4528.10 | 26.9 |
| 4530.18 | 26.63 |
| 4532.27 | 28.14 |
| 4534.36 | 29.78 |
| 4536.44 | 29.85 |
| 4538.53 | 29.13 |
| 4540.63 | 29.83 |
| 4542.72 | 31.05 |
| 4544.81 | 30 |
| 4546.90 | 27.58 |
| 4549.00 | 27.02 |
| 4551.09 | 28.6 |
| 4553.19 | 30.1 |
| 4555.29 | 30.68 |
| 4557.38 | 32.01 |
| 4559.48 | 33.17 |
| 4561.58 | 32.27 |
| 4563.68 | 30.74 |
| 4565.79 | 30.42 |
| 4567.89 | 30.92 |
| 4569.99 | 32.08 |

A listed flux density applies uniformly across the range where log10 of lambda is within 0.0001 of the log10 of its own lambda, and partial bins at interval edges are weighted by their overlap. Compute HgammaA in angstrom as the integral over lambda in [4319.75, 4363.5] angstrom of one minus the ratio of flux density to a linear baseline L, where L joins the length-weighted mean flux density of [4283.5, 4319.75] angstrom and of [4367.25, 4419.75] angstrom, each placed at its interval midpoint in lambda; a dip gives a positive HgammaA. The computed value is -2.3 angstrom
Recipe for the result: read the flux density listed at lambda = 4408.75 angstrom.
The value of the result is 26.36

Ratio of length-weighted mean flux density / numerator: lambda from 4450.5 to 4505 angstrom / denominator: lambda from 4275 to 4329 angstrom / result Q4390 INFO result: 1.28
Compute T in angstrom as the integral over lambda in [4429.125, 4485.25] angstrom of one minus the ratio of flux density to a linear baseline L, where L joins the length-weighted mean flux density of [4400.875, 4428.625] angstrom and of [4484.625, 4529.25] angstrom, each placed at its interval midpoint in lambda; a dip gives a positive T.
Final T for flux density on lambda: 2.6 angstrom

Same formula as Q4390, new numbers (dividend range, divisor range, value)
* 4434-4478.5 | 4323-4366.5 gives 1.10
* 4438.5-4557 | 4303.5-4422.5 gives 1.16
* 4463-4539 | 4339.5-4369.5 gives 1.16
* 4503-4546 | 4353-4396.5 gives 1.19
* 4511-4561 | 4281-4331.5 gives 1.32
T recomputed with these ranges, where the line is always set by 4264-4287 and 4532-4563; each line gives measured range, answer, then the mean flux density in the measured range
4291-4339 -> 2.04 angstrom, 23.2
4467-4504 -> -2.06 angstrom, 30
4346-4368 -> -1.79 angstrom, 27.3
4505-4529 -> -1.63 angstrom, 31.2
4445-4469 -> -0.04 angstrom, 27.8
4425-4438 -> -0.20 angstrom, 27.5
